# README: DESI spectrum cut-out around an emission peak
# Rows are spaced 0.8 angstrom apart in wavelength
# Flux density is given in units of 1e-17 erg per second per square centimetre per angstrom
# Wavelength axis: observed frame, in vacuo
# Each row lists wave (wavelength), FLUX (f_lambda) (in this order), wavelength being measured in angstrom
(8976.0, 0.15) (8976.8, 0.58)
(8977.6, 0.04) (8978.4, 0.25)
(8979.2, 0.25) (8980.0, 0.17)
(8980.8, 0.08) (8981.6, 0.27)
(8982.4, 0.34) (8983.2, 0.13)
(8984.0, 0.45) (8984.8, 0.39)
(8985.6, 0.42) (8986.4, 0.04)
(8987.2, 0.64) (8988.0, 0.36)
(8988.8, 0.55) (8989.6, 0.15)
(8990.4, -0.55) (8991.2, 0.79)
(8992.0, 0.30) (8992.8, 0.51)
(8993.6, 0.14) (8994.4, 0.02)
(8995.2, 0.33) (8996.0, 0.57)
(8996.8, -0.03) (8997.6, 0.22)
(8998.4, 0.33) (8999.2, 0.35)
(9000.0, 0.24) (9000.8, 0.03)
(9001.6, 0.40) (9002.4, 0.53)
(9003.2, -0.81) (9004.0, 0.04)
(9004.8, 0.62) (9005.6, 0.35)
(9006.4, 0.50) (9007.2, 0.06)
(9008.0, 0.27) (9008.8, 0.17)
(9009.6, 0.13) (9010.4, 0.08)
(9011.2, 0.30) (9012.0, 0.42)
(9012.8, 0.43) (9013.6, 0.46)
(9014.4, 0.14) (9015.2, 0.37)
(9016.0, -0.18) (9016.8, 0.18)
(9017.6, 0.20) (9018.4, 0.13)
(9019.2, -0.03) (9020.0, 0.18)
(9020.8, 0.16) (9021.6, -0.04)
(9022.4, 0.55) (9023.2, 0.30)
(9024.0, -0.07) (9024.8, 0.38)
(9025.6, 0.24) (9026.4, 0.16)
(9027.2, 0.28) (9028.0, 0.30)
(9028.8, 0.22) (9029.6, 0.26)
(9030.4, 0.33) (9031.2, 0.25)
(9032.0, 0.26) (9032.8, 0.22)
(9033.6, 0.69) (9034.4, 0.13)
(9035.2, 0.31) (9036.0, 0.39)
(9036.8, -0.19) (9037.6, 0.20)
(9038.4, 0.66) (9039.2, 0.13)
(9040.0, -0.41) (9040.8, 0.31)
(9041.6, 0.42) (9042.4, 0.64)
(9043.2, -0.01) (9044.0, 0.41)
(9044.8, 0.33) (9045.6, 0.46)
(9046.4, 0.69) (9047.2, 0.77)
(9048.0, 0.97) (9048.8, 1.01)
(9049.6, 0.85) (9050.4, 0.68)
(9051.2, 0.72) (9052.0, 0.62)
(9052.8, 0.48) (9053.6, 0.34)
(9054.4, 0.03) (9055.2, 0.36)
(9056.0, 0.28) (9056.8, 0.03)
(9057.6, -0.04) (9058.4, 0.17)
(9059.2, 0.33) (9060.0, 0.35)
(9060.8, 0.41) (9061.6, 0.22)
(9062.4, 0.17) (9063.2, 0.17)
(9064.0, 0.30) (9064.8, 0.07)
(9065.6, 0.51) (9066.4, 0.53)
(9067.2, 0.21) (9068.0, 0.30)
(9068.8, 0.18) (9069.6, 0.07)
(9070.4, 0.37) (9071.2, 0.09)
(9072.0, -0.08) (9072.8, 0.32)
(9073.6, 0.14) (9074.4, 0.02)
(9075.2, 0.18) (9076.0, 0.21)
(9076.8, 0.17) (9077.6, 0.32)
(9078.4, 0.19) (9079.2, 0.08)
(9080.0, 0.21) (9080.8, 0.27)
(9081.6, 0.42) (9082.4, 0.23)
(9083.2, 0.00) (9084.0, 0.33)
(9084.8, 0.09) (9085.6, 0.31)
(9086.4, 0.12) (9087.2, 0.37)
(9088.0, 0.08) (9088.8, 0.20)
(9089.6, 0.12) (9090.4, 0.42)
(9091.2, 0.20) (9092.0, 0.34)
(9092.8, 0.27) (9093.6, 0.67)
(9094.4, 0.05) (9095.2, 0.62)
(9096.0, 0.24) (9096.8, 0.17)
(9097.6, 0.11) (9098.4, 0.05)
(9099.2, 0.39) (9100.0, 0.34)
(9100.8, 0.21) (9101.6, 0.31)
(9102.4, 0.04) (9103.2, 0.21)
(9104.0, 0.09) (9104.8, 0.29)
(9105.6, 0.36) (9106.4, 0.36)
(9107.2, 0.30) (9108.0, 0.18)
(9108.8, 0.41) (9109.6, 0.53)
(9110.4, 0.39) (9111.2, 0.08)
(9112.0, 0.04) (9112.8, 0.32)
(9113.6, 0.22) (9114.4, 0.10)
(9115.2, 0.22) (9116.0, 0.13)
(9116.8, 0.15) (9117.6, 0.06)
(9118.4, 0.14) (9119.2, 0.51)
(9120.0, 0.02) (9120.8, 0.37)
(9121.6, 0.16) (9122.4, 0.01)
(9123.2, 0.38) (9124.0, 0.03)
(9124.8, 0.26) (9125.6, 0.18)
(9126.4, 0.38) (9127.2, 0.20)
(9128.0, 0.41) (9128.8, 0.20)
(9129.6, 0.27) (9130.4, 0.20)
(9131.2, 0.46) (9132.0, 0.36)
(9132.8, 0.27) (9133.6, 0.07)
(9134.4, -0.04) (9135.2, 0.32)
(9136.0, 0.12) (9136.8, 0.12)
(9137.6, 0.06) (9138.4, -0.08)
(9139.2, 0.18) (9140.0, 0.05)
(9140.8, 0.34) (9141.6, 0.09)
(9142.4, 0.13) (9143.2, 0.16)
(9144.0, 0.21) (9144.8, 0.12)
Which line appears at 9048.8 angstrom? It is H-gamma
